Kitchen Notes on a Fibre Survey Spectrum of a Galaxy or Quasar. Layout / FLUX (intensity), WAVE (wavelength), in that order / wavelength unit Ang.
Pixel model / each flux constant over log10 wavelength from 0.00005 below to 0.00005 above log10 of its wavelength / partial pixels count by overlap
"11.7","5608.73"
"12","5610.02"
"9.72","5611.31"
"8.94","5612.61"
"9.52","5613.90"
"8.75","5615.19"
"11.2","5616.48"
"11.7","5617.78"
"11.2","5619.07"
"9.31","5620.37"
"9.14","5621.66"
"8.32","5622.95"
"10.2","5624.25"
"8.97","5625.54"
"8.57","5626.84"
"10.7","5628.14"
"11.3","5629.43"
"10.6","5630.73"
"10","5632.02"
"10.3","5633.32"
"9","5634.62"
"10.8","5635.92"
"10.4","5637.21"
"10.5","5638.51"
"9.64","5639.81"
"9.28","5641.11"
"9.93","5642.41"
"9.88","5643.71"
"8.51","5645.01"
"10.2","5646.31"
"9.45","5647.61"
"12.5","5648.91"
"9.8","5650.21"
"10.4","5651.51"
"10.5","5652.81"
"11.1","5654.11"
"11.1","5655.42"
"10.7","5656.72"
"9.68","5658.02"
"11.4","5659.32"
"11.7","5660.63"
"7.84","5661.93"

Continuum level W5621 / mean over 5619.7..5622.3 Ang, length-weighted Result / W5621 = 9.23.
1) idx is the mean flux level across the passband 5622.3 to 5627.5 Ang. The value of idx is 9.01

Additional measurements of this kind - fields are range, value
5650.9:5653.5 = 10.5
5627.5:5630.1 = 11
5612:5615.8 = 9.09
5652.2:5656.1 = 10.9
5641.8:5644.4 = 9.88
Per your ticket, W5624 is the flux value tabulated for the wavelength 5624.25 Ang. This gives 10.2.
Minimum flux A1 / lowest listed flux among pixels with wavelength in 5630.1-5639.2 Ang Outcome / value 9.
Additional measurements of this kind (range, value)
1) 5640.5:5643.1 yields 9.28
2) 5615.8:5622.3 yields 9.14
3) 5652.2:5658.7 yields 9.68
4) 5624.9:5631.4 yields 8.57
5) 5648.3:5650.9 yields 9.8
